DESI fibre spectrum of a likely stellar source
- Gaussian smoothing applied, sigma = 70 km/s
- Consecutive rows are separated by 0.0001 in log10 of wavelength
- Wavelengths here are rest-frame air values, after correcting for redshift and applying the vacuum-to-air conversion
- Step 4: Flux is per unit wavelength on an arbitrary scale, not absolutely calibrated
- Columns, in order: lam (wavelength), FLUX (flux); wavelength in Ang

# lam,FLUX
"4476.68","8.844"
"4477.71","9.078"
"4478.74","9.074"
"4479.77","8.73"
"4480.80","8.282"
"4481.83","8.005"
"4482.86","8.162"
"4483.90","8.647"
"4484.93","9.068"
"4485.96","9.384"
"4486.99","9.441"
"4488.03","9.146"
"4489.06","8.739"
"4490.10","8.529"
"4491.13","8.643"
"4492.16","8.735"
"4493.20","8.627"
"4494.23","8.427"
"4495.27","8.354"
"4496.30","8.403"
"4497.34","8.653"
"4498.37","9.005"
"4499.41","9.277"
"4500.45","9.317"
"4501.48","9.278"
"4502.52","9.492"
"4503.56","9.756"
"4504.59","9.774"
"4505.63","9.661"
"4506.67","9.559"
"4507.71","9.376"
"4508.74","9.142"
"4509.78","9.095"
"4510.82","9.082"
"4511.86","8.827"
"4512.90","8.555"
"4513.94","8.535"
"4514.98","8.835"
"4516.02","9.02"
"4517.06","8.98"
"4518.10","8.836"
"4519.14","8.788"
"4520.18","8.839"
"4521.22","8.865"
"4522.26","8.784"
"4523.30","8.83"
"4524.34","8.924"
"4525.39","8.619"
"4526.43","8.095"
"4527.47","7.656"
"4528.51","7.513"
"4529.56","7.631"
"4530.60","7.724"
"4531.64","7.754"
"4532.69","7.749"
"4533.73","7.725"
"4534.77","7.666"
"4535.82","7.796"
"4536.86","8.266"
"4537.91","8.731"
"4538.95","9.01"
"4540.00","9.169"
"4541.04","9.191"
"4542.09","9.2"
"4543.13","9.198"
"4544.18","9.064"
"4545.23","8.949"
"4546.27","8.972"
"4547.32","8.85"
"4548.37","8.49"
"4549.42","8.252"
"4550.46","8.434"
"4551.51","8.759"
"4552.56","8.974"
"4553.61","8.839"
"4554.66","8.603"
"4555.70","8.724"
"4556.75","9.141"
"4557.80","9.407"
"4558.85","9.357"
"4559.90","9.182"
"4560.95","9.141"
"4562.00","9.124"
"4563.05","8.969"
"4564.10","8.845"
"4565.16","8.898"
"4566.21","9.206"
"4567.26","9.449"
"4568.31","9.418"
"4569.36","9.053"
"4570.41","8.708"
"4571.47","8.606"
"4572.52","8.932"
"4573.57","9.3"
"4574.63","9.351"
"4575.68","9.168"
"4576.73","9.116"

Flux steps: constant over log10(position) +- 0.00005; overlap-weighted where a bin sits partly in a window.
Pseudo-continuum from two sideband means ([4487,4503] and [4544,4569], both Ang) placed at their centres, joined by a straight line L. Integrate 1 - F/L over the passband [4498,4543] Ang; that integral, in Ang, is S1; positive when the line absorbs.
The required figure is 0.8 Ang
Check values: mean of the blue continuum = 8.86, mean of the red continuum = 8.96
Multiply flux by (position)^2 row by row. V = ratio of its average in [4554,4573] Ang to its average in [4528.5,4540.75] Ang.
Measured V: 1.13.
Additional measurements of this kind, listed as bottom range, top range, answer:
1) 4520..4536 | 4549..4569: 1.12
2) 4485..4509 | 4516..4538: 0.92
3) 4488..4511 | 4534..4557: 0.98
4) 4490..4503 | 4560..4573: 1.05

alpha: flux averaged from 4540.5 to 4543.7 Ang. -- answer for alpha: 9.2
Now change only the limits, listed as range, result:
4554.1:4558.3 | 8.98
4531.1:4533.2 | 7.74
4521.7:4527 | 8.64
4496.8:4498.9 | 8.81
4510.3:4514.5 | 8.74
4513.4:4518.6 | 8.84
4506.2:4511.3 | 9.25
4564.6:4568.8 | 9.23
